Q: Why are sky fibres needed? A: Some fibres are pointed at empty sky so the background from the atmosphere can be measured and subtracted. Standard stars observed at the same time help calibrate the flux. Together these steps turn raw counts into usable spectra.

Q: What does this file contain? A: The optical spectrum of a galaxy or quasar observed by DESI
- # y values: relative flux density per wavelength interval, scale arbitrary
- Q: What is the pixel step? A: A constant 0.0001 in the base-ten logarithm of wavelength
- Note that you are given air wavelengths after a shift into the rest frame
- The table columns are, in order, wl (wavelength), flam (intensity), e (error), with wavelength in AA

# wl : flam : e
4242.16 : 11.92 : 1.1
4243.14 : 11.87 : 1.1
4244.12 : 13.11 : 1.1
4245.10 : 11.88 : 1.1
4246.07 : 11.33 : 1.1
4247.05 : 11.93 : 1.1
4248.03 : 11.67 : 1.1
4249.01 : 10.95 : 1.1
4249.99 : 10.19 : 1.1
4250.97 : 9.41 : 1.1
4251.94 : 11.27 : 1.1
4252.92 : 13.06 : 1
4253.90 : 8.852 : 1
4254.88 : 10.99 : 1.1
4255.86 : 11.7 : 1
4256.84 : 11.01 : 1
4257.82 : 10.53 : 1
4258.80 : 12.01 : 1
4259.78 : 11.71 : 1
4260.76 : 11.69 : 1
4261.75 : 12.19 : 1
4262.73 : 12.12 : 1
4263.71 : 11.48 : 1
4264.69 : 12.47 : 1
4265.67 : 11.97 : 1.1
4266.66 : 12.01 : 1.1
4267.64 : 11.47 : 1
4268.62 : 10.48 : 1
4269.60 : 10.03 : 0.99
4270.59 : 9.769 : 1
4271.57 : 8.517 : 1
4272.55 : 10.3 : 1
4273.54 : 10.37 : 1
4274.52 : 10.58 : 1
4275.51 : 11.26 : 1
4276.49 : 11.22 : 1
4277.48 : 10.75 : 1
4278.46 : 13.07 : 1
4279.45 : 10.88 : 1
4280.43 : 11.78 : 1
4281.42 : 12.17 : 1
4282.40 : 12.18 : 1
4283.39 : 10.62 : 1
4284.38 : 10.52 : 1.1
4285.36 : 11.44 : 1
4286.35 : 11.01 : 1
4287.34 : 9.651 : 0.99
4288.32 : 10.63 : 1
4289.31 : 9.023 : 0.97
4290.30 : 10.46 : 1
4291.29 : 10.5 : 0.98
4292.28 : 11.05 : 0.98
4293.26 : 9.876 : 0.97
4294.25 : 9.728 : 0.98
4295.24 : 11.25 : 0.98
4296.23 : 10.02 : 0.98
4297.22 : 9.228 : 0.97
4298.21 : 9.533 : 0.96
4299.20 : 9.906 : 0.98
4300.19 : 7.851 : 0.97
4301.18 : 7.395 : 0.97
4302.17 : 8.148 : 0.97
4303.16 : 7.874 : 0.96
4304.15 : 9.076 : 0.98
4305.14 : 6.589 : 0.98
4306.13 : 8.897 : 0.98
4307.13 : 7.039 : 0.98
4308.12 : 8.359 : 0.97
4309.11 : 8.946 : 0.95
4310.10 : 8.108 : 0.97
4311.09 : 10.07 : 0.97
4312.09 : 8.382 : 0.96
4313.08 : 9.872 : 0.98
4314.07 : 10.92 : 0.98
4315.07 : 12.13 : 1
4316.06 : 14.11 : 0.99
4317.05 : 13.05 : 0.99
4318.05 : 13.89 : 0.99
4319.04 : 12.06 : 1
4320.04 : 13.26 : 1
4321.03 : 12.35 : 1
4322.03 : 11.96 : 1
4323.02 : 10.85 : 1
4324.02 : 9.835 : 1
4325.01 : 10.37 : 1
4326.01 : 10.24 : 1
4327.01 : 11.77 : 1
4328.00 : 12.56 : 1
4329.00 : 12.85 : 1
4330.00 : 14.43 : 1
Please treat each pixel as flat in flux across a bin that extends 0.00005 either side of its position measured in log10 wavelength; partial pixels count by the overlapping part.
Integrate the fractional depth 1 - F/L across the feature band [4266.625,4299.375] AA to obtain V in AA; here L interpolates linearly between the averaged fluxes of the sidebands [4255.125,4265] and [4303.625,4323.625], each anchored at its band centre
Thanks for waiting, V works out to 1.60 AA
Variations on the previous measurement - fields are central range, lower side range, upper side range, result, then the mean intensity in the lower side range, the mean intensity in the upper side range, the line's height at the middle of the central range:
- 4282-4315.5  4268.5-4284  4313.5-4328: 5.31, 10.9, 11.9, 11.4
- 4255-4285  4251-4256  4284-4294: -1.42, 11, 10.4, 10.7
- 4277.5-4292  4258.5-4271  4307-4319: 0.17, 11.5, 10.6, 11.1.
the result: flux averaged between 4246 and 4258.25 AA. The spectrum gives 11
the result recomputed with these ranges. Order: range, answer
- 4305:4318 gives 9.96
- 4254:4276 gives 11.1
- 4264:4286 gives 11.1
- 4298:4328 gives 10.1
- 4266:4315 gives 10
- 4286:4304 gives 9.6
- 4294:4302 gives 9.3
